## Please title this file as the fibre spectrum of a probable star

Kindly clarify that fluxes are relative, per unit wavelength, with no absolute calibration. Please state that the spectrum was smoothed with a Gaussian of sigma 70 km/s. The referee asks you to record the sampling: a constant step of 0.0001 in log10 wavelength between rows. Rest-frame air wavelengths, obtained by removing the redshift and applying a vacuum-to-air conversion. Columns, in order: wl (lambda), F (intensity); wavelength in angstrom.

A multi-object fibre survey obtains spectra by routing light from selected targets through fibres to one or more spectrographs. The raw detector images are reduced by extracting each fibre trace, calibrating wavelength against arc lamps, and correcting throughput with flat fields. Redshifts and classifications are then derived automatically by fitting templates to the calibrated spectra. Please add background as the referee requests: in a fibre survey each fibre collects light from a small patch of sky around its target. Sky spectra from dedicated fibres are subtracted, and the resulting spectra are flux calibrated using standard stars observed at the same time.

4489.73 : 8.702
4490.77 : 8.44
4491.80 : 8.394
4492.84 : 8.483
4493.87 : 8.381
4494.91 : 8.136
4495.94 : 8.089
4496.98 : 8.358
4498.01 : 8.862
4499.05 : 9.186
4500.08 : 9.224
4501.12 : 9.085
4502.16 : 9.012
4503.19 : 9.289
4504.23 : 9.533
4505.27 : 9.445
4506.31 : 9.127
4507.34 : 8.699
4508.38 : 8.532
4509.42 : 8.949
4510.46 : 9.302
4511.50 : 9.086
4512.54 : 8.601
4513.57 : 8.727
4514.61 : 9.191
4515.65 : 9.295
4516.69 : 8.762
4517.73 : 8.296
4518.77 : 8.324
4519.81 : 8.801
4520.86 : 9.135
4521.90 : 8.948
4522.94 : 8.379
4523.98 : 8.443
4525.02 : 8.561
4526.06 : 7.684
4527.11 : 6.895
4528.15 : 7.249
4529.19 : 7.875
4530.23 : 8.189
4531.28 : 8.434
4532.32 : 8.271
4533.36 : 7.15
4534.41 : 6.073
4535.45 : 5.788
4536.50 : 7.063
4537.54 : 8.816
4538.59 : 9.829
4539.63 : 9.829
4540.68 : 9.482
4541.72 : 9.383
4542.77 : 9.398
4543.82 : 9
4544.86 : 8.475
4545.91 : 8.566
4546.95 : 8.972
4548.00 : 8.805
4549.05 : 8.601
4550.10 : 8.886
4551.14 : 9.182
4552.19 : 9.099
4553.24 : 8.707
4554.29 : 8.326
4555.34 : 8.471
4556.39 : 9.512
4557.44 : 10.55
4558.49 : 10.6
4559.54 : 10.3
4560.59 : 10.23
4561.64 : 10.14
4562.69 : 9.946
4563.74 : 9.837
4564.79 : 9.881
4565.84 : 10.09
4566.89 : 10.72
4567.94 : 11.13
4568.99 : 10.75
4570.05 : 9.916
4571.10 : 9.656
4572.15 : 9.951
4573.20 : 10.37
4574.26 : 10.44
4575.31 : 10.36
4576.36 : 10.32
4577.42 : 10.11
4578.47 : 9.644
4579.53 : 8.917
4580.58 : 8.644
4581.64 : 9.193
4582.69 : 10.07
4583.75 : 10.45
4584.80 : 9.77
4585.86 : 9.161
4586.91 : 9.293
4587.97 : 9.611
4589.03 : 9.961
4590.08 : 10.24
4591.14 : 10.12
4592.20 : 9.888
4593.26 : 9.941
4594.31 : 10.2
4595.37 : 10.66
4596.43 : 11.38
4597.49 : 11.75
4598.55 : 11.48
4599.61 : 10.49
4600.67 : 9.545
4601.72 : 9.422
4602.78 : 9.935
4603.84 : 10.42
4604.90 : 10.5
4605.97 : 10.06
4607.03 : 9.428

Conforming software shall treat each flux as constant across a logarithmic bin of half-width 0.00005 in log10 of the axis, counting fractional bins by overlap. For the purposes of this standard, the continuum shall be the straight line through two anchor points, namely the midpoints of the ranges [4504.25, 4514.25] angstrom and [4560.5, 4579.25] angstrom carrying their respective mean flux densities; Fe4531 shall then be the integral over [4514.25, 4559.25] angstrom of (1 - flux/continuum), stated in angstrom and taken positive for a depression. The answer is 4.4 angstrom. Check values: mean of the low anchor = 8.98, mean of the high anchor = 10.2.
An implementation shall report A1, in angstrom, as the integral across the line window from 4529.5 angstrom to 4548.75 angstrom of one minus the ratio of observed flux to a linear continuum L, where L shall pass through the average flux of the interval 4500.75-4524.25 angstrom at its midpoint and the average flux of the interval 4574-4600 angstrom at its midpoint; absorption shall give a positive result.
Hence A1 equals 1.9 angstrom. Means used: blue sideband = 8.91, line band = 8.41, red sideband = 10.1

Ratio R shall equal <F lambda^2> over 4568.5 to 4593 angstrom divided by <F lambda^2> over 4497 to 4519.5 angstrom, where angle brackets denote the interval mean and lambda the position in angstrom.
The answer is 1.1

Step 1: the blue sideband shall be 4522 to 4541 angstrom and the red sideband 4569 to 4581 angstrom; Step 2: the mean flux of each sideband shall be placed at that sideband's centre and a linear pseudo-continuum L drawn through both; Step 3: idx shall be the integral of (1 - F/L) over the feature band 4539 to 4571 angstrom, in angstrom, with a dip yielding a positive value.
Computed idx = -1.9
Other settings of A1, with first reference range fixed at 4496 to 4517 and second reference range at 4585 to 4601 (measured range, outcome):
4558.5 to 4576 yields -0.7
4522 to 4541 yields 2.7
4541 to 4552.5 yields 0.8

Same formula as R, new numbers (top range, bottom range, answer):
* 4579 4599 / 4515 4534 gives 1.25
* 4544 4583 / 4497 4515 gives 1.10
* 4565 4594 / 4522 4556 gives 1.21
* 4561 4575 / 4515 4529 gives 1.25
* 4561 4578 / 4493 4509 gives 1.19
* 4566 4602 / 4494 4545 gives 1.21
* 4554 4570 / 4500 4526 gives 1.16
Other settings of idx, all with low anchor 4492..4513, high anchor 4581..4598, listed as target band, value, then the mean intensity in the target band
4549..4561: 0.26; 9.39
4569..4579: -0.25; 10.1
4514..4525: 0.43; 8.75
